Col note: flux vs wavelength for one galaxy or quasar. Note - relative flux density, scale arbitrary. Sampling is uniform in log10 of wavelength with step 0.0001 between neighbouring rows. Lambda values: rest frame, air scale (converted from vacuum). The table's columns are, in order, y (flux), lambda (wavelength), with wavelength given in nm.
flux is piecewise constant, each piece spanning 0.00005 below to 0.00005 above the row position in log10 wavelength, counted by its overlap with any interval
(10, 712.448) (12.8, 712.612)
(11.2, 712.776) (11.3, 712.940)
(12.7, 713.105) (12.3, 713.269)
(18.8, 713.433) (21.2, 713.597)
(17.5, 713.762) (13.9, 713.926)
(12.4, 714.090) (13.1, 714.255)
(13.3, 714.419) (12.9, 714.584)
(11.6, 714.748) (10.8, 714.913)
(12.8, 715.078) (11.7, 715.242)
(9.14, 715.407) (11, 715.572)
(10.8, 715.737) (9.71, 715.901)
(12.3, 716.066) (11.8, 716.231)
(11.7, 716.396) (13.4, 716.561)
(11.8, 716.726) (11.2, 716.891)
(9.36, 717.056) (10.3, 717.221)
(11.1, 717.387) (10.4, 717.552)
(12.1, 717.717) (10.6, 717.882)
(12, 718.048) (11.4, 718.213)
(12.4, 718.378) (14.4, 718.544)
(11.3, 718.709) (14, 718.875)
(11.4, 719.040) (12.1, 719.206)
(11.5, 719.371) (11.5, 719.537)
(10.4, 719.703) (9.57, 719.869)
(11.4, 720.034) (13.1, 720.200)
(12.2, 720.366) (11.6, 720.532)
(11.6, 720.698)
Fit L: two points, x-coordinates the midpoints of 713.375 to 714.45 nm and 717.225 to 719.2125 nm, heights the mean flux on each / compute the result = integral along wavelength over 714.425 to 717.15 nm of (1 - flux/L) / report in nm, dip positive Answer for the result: 0.51 nm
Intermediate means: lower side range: 15.8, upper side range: 11.9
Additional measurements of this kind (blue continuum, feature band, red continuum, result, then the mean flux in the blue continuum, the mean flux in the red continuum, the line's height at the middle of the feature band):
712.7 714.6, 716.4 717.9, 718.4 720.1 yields 0.18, 14.3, 11.8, 12.7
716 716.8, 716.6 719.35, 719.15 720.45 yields 0.05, 12.2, 11.5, 11.9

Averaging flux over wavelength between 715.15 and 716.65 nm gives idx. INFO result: 11.3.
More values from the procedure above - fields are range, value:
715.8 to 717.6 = 11.2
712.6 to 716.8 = 12.8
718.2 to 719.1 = 12.6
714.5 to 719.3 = 11.6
